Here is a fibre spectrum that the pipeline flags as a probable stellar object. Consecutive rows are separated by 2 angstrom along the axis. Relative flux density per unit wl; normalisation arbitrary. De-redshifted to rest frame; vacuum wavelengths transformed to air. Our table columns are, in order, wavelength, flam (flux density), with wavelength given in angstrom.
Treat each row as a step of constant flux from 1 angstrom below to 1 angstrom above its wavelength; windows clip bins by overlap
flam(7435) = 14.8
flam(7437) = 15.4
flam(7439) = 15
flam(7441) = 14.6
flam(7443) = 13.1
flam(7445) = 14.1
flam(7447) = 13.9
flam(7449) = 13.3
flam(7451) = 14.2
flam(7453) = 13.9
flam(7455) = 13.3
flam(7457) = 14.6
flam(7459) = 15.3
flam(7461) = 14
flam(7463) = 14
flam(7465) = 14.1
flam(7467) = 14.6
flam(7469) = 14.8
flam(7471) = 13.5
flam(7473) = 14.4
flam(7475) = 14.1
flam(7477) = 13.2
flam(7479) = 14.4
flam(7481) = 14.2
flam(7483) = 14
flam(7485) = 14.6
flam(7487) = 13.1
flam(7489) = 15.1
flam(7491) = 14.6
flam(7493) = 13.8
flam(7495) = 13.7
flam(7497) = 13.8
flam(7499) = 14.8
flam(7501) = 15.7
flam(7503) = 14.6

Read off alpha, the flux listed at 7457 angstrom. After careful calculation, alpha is 14.6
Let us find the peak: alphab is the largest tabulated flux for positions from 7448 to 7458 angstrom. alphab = 14.6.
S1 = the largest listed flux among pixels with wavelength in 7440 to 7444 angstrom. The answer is 14.6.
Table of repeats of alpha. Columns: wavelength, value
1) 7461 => 14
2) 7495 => 13.7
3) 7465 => 14.1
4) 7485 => 14.6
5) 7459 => 15.3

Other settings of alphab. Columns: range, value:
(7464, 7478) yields 14.8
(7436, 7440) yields 15.4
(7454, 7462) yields 15.3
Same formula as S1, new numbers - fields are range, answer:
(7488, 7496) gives 15.1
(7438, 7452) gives 15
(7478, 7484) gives 14.4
